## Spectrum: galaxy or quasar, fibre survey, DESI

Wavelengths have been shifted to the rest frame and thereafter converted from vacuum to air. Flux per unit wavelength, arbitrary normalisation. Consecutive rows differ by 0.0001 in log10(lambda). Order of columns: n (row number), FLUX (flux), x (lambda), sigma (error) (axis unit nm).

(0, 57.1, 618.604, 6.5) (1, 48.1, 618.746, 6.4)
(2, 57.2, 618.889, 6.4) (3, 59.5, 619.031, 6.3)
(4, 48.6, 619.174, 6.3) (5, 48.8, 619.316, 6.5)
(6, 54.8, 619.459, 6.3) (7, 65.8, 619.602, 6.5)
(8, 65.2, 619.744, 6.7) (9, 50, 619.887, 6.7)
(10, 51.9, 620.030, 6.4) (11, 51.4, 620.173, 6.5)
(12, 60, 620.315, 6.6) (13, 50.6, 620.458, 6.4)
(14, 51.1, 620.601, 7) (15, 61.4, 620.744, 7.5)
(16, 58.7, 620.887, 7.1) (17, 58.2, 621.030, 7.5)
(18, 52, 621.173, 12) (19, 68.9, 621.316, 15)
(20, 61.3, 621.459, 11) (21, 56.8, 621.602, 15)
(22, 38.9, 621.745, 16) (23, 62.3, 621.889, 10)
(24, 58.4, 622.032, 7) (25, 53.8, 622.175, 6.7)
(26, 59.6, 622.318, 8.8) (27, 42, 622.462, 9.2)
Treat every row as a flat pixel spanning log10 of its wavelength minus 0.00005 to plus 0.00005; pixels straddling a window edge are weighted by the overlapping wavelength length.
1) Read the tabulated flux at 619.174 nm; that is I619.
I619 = 48.6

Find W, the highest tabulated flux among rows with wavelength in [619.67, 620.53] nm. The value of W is 65.2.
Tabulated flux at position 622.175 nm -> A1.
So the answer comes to 53.8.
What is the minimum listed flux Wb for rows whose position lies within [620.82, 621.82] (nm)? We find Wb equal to 38.9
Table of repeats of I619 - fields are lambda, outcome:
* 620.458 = 50.6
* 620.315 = 60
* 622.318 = 59.6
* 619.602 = 65.8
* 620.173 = 51.4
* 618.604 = 57.1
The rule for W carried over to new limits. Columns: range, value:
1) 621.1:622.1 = 68.9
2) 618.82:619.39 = 59.5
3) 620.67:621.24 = 61.4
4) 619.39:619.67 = 65.8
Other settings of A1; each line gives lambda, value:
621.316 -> 68.9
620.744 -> 61.4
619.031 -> 59.5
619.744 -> 65.2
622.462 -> 42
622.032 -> 58.4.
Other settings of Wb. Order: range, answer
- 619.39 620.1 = 50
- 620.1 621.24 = 50.6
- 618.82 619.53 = 48.6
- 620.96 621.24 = 52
